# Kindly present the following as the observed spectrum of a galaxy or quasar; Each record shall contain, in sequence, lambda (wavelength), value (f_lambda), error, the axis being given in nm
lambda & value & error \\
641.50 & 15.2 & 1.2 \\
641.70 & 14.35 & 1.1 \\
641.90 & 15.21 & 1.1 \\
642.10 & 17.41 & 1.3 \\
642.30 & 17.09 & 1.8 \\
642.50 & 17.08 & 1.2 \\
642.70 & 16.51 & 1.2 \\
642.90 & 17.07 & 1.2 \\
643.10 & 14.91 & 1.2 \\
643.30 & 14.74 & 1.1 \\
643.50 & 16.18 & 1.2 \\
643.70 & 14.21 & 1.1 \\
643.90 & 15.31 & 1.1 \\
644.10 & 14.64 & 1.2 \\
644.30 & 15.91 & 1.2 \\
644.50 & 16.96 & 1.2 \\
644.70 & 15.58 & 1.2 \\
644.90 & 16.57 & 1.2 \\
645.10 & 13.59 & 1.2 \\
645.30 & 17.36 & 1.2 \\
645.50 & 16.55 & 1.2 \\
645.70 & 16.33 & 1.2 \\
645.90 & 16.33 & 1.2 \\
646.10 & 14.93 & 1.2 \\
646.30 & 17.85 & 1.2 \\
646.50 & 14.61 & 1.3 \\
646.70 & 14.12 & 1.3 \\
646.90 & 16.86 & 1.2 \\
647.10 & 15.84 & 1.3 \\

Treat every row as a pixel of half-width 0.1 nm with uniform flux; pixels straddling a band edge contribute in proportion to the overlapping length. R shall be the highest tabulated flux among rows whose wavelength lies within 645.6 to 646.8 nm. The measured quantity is 17.85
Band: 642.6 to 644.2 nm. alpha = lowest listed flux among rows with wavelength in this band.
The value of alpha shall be 14.21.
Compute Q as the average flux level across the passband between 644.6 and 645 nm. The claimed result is 16.1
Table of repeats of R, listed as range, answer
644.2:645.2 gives 16.96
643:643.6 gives 16.18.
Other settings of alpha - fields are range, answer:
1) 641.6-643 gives 14.35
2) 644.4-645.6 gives 13.59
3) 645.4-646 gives 16.33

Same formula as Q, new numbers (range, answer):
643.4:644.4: 15.2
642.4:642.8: 16.8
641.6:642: 14.8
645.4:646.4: 16.4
